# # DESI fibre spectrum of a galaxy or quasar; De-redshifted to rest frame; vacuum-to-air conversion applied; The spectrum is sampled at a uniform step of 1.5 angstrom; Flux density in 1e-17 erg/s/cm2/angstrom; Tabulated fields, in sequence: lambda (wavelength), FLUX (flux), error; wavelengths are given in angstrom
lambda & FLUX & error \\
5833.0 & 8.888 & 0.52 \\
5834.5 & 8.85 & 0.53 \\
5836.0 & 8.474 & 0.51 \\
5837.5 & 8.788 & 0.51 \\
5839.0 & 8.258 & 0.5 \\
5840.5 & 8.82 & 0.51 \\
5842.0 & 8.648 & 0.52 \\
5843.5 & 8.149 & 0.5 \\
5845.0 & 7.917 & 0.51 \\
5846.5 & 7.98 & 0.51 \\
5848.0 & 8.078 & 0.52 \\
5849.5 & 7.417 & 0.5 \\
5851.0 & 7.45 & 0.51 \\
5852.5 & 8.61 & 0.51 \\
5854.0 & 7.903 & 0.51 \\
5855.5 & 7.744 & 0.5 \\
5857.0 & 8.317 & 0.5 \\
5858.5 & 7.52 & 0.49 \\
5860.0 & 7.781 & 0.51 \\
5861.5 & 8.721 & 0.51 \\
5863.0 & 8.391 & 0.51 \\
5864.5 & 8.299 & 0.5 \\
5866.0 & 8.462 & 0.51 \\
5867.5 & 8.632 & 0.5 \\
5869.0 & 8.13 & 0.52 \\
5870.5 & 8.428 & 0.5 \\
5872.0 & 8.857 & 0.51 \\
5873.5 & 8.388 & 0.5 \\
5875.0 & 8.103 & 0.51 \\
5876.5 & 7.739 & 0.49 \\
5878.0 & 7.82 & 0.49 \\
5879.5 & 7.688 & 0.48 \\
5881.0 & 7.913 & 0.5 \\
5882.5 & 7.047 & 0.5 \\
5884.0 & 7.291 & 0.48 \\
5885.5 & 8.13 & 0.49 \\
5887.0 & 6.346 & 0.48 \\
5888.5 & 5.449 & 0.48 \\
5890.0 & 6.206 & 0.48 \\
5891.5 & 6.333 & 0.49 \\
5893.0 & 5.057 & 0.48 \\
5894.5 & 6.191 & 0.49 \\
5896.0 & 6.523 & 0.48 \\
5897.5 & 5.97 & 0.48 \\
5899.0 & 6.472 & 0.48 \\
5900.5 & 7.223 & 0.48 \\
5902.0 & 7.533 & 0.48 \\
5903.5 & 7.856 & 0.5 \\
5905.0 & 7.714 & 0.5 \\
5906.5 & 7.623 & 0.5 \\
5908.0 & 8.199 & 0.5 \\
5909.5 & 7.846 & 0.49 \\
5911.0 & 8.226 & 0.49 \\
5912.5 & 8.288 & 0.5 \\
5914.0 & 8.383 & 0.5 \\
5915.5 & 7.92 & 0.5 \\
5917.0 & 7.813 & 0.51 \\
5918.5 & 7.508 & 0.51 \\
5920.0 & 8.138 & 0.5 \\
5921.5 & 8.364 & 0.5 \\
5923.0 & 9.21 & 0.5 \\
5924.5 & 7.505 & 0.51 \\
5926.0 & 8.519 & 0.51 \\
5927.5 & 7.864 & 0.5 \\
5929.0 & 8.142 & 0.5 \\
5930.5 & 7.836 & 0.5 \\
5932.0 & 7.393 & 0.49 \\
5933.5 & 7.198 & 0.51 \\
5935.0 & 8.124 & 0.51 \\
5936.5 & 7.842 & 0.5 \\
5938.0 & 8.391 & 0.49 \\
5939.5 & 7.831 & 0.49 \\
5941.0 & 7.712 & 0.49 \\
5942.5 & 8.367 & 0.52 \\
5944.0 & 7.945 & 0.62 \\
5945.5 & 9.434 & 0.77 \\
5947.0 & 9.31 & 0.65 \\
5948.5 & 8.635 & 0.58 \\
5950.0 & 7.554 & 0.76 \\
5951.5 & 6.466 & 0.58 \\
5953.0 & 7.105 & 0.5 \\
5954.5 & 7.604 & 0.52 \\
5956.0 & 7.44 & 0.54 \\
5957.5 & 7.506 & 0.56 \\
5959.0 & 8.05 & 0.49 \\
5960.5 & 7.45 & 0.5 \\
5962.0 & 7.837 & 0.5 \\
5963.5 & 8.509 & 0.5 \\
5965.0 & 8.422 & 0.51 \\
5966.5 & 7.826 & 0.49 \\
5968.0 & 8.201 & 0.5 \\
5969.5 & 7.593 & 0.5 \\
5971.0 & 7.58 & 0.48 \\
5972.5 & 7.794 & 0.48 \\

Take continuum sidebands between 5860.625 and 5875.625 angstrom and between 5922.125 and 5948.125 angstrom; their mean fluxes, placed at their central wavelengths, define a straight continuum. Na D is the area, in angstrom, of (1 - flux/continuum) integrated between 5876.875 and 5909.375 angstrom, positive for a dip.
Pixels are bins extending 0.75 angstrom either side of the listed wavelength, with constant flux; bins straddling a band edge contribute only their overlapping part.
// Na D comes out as 5.2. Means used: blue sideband 8.44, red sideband 8.16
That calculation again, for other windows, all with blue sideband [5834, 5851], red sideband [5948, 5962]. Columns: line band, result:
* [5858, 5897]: 2.6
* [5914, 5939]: -0.9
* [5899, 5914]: 0.1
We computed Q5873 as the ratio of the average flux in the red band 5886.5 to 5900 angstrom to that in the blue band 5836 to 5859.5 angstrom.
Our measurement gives 0.75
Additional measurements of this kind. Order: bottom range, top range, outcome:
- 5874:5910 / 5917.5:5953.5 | 1.13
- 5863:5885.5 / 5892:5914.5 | 0.90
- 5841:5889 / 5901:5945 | 1.01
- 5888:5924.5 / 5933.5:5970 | 1.08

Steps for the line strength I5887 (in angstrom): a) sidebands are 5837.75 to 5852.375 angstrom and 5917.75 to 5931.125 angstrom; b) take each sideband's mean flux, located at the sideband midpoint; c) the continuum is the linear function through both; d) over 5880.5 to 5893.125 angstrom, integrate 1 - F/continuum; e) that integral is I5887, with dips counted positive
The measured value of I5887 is 2.22 angstrom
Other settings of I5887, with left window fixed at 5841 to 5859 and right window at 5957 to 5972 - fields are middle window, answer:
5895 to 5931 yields 0.8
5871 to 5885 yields 0.2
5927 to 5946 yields -0.2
